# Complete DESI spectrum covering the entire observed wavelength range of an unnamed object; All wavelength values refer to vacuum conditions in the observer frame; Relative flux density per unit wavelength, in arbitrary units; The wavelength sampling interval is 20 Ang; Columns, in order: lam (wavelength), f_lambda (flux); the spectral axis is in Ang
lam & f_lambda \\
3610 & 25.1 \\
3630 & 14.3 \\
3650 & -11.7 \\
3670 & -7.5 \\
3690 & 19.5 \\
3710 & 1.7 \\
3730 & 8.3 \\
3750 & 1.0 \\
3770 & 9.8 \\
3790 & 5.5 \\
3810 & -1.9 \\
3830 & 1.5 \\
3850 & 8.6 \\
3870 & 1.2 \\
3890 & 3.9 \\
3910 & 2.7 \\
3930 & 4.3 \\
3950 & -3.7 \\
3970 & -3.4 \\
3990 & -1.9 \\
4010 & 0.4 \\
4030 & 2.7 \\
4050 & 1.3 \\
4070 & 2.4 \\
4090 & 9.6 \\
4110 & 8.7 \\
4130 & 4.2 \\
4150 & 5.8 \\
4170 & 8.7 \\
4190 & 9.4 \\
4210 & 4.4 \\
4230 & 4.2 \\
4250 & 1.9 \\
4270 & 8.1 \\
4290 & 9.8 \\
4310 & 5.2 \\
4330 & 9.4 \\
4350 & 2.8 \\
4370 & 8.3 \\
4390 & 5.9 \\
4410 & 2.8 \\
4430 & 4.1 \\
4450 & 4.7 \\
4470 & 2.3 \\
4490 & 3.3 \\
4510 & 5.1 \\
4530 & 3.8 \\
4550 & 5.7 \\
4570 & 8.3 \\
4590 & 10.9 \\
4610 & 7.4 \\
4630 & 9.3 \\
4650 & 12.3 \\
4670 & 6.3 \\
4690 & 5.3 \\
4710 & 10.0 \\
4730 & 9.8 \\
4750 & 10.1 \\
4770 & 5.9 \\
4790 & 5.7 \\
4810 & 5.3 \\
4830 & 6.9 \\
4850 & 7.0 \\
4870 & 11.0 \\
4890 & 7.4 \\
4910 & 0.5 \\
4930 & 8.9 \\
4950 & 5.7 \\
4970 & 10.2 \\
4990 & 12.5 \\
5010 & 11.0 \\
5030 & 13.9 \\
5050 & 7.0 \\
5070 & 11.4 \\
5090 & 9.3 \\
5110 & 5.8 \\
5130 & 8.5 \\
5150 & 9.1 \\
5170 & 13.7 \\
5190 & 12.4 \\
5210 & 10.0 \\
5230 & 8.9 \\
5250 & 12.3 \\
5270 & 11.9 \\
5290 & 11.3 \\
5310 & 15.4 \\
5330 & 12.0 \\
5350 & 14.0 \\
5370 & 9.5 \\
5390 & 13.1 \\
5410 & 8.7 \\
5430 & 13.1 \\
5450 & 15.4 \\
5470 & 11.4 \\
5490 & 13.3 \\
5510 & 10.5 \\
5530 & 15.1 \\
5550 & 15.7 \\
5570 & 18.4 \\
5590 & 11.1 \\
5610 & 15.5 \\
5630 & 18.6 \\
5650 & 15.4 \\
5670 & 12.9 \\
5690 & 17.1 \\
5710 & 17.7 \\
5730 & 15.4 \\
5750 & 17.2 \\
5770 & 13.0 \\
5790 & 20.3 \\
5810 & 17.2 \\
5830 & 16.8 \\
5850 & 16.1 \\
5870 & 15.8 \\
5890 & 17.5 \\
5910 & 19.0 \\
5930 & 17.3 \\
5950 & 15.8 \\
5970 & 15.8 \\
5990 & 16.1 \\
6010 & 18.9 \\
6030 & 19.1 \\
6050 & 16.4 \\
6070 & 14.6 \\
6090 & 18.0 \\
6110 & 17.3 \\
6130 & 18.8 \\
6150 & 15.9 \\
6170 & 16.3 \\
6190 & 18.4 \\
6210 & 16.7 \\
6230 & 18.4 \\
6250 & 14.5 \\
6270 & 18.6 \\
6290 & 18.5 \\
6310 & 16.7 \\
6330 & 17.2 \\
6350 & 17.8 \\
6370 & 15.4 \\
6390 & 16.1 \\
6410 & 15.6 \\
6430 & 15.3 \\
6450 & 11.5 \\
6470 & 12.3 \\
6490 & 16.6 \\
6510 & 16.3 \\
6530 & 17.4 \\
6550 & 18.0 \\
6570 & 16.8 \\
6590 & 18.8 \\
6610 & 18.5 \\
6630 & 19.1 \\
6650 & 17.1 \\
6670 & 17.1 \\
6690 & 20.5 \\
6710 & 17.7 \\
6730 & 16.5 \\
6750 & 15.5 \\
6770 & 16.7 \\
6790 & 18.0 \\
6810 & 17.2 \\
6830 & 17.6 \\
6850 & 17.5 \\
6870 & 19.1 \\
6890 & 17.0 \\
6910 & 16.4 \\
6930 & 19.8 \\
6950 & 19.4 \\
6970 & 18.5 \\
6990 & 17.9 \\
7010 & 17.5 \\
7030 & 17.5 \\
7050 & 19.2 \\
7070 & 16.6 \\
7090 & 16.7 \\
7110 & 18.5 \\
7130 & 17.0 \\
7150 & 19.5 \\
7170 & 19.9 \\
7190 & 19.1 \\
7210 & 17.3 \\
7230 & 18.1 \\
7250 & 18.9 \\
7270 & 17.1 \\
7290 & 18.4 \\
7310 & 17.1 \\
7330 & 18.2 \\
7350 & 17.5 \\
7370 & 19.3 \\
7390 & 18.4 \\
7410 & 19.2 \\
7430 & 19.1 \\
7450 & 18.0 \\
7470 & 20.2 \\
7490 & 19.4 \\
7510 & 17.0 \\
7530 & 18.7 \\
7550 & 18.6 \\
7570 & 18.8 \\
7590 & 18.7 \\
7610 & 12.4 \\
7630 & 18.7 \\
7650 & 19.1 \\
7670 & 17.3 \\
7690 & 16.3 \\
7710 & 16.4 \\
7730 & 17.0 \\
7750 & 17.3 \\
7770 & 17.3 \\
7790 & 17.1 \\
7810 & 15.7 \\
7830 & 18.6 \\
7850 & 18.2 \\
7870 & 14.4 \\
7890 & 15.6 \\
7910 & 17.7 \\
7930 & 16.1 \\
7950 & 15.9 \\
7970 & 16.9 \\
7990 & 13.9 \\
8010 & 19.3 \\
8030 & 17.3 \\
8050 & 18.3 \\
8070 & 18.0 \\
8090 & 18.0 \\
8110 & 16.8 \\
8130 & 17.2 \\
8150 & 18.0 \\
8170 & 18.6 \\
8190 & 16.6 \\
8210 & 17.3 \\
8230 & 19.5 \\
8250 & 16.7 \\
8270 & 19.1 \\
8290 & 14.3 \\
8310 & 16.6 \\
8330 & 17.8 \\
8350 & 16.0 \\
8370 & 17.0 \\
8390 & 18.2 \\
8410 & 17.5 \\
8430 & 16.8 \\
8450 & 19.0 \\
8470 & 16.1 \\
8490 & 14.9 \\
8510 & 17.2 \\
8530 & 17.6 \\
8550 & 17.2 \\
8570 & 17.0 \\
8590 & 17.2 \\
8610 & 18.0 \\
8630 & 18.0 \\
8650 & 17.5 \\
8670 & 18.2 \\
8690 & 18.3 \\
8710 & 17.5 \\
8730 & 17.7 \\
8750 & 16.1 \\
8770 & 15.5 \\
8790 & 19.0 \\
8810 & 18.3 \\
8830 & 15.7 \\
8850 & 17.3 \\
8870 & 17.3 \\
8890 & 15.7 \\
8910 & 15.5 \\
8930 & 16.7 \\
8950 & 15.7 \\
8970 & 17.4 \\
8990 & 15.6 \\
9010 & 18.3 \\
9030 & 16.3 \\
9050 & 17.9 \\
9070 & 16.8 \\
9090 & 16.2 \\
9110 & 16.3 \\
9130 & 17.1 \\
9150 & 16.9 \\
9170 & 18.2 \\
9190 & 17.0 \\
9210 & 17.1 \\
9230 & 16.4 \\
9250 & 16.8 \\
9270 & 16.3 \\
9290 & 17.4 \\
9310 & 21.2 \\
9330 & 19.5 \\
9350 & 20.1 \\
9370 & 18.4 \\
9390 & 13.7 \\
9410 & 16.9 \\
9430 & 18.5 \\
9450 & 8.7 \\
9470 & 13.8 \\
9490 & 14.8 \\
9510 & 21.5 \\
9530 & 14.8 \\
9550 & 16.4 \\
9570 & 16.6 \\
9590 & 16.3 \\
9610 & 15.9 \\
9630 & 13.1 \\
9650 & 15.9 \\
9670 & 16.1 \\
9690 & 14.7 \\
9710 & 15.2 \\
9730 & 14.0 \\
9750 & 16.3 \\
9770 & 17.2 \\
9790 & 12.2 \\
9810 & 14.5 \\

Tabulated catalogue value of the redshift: 0.248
